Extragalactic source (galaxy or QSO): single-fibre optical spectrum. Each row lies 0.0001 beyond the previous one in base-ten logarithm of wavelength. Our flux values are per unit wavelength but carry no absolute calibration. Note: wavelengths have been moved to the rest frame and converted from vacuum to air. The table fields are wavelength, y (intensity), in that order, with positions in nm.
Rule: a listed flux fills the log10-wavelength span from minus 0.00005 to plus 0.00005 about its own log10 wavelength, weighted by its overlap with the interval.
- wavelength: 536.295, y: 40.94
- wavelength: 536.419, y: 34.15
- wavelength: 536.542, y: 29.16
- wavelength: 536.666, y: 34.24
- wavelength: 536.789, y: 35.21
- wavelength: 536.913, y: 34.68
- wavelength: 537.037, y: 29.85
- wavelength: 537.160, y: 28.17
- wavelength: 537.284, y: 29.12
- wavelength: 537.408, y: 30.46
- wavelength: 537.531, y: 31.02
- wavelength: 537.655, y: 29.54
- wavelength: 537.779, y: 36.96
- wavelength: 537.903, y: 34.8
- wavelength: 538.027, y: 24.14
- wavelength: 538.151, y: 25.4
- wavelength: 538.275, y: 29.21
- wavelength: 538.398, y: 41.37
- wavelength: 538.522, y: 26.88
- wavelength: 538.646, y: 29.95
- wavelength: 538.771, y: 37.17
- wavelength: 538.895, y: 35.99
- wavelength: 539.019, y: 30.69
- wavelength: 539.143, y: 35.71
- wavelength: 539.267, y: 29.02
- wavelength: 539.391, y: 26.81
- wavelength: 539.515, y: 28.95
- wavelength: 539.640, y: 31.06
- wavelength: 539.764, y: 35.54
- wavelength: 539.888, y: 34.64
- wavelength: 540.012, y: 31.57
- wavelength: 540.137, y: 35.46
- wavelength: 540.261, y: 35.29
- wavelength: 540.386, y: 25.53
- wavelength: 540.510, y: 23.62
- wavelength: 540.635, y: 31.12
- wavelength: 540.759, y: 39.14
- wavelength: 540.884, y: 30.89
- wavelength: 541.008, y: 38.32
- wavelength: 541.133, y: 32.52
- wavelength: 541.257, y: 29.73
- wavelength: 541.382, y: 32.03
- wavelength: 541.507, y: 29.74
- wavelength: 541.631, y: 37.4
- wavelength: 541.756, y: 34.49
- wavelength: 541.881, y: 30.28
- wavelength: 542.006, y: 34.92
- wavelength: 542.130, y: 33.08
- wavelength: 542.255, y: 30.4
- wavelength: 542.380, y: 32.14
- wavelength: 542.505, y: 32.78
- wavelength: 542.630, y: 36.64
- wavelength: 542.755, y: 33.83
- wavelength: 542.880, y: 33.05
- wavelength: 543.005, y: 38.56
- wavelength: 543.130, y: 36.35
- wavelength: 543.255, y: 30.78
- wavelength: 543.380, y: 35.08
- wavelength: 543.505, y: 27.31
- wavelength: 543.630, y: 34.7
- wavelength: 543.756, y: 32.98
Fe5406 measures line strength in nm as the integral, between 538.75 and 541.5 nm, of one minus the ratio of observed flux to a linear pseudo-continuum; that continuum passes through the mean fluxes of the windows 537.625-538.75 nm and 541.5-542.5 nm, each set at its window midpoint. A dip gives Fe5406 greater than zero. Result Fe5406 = -0.01 nm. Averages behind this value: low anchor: 31.2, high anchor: 33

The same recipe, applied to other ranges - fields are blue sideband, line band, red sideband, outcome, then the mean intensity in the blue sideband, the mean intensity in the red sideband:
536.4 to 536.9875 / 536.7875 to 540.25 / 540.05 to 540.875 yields 0.08 nm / 33.4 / 31.6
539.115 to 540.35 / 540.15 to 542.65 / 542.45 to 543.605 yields 0.04 nm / 32.2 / 33.9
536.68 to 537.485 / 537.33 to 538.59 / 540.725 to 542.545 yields 0.03 nm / 31.4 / 33.1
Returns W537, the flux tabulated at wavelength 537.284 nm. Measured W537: 29.12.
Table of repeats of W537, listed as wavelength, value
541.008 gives 38.32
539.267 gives 29.02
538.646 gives 29.95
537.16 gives 28.17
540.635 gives 31.12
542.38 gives 32.14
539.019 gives 30.69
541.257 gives 29.73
